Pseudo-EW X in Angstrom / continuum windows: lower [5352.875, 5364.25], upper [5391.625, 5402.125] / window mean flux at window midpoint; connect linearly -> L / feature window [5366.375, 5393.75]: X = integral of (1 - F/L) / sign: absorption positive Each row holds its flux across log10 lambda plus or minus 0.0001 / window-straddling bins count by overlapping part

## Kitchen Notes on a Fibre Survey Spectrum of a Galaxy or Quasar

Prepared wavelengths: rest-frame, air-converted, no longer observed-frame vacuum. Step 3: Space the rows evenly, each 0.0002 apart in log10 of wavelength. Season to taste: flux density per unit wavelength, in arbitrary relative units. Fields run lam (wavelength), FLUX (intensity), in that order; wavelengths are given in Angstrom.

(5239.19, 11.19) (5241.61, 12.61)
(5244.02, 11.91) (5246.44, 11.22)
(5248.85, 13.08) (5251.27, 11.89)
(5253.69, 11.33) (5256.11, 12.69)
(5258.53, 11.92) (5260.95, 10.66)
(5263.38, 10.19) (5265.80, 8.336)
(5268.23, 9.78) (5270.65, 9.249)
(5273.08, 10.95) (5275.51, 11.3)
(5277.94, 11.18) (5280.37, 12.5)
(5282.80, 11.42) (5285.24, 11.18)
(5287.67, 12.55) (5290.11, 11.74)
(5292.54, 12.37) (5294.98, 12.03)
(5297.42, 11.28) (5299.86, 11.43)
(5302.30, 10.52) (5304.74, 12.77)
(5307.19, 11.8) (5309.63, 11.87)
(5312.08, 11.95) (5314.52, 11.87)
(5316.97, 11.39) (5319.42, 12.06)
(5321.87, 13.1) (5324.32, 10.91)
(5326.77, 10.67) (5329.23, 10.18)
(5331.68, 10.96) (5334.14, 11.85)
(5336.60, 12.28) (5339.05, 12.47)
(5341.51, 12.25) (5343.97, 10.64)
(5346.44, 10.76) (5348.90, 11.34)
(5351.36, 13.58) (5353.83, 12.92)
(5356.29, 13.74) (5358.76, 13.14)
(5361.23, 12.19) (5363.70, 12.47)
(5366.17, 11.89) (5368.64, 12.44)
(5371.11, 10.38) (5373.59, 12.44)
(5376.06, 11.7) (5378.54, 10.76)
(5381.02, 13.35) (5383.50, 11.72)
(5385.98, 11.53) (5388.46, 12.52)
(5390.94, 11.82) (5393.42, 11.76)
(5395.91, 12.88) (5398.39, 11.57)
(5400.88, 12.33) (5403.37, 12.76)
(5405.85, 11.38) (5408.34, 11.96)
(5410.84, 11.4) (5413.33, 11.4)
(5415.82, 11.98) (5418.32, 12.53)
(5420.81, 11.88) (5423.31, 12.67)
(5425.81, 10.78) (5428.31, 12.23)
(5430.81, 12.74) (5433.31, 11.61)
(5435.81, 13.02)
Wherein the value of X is 1.3 Angstrom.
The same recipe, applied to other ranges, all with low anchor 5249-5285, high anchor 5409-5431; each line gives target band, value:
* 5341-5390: -2.1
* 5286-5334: -1.6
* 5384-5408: -0.6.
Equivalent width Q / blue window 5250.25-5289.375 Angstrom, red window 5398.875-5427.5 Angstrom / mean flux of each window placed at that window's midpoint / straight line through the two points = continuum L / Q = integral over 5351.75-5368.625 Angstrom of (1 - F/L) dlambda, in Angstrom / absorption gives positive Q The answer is -1.7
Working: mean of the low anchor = 11.1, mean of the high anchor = 11.9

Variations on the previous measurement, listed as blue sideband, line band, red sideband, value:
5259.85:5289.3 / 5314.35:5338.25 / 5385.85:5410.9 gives -0.5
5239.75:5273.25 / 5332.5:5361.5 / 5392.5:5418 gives -1.5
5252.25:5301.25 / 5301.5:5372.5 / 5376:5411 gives -1.7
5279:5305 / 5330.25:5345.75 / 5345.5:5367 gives 0.7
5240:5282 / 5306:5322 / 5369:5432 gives -0.6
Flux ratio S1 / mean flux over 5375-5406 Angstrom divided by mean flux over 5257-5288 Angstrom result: 1.11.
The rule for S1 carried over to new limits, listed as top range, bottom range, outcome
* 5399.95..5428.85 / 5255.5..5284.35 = 1.10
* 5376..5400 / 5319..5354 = 1.02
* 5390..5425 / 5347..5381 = 0.98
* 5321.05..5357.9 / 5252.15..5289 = 1.07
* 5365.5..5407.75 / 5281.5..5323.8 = 1.01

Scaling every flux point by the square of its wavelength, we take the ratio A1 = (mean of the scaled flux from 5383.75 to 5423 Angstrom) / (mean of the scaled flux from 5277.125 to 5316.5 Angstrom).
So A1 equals 1.06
